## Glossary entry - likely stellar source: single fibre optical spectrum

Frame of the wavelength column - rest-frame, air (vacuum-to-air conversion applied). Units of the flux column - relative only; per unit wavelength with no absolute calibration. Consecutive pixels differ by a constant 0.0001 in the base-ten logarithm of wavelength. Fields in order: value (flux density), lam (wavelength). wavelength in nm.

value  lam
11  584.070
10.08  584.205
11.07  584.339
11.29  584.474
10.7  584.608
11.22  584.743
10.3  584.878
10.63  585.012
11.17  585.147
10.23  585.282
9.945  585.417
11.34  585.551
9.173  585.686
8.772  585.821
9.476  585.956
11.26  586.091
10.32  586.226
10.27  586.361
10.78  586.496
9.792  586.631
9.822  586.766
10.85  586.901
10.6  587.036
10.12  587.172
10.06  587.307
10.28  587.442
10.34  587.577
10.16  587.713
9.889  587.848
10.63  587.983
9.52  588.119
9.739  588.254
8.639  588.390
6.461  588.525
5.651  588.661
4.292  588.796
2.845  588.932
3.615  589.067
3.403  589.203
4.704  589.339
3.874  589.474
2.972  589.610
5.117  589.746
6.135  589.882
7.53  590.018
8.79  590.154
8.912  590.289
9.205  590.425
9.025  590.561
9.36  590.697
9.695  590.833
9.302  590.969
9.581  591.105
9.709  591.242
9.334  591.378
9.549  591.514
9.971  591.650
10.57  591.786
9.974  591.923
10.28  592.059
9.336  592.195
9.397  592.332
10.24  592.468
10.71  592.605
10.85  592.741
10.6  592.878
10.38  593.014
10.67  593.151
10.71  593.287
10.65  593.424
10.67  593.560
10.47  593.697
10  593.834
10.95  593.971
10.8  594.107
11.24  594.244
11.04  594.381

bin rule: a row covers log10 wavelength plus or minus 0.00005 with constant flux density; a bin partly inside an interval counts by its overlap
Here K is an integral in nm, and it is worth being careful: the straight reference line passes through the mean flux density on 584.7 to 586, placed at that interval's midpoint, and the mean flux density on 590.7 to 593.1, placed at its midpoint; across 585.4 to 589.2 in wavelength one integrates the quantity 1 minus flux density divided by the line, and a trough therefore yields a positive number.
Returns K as 0.44 nm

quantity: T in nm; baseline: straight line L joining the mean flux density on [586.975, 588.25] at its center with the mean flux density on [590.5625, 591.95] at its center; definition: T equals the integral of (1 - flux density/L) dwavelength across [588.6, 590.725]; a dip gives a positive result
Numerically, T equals 0.851 nm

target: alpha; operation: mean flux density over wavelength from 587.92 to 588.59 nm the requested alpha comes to 8.99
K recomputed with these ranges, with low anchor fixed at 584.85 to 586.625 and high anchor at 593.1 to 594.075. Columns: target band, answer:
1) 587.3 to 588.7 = 0.15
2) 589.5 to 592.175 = 0.48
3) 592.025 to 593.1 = 0.03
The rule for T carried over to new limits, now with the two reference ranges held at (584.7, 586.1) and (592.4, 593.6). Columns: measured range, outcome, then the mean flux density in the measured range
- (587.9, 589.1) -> 0.40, 6.96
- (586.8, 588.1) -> 0.01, 10.3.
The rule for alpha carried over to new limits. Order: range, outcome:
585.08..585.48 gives 10.4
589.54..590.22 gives 6.09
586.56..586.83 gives 9.83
